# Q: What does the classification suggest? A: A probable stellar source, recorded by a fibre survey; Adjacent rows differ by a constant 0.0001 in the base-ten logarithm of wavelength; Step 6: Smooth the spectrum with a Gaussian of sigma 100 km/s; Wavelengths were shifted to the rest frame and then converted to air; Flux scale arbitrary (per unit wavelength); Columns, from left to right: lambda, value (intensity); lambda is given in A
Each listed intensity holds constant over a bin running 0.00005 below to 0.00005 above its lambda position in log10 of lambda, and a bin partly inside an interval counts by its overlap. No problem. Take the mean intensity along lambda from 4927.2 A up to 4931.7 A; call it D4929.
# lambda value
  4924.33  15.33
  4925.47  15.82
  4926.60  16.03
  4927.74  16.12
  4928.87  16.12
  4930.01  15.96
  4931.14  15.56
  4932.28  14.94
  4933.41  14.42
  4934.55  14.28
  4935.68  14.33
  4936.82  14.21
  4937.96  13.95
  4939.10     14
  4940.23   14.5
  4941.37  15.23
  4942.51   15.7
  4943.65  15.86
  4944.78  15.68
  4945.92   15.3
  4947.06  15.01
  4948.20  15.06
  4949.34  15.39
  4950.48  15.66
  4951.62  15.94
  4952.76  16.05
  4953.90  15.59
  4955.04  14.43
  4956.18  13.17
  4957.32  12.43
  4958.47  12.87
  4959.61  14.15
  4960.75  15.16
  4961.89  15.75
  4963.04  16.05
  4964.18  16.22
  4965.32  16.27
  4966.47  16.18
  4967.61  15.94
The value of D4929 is 16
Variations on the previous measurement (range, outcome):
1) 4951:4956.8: 15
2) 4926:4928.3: 16.1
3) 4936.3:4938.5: 14.1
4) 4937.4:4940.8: 14.2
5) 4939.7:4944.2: 15.3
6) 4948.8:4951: 15.5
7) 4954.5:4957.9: 13.3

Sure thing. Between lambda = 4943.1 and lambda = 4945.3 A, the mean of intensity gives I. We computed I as 15.8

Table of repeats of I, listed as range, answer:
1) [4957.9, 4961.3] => 14.1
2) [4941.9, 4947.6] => 15.5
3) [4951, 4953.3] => 16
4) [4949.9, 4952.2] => 15.8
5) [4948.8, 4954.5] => 15.7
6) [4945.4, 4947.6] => 15.1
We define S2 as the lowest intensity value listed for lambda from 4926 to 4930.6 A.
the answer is 15.96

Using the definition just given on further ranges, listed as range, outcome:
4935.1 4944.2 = 13.95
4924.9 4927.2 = 15.82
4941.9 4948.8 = 15.01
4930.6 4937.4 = 14.21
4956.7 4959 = 12.43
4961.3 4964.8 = 15.75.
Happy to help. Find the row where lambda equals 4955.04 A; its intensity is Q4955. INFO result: 14.43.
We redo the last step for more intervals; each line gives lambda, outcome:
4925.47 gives 15.82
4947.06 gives 15.01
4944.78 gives 15.68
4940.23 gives 14.5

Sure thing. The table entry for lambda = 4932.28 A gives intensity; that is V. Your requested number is 14.94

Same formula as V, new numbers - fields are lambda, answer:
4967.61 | 15.94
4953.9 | 15.59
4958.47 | 12.87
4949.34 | 15.39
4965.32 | 16.27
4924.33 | 15.33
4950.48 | 15.66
